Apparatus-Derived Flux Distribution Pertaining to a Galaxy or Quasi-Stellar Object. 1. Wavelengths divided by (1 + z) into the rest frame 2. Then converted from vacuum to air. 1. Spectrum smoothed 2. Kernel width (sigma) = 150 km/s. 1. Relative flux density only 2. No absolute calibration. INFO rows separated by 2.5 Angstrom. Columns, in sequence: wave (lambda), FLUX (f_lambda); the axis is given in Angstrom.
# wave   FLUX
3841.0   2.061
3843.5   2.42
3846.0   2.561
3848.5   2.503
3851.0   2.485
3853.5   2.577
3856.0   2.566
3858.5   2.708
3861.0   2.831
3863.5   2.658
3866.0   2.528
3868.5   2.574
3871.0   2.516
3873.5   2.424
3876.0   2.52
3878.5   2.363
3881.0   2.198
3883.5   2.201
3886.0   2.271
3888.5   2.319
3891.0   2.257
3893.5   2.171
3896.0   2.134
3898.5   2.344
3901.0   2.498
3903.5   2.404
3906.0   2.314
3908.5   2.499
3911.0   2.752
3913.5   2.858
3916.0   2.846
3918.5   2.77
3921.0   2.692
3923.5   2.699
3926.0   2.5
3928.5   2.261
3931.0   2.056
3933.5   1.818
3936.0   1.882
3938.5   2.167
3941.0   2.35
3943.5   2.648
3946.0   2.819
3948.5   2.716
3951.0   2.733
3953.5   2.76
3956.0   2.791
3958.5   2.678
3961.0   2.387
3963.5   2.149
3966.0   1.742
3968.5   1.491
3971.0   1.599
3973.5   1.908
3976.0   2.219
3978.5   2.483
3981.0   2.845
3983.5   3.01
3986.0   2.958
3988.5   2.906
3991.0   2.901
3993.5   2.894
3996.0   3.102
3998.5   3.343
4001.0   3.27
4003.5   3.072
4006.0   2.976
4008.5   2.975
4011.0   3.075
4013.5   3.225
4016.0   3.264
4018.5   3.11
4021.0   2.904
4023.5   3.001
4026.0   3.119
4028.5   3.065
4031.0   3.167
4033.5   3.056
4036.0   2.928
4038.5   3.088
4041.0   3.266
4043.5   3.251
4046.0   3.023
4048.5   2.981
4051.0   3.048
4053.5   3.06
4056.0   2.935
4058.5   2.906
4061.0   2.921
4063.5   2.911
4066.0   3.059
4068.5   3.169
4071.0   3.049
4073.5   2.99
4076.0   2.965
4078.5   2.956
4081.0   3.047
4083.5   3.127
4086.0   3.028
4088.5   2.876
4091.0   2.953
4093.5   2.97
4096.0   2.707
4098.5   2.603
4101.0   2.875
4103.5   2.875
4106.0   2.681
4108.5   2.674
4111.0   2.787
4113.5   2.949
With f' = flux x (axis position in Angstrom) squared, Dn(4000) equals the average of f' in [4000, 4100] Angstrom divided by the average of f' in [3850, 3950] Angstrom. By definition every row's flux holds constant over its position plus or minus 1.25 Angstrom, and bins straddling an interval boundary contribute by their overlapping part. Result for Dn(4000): 1.3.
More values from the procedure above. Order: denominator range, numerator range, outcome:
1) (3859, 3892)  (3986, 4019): 1.35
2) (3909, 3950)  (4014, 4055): 1.31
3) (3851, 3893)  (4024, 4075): 1.35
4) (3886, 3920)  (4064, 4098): 1.32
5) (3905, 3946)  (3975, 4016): 1.25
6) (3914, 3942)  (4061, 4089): 1.36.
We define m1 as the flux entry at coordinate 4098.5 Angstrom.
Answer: 2.603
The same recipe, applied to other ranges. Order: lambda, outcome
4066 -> 3.059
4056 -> 2.935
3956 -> 2.791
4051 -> 3.048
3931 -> 2.056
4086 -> 3.028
